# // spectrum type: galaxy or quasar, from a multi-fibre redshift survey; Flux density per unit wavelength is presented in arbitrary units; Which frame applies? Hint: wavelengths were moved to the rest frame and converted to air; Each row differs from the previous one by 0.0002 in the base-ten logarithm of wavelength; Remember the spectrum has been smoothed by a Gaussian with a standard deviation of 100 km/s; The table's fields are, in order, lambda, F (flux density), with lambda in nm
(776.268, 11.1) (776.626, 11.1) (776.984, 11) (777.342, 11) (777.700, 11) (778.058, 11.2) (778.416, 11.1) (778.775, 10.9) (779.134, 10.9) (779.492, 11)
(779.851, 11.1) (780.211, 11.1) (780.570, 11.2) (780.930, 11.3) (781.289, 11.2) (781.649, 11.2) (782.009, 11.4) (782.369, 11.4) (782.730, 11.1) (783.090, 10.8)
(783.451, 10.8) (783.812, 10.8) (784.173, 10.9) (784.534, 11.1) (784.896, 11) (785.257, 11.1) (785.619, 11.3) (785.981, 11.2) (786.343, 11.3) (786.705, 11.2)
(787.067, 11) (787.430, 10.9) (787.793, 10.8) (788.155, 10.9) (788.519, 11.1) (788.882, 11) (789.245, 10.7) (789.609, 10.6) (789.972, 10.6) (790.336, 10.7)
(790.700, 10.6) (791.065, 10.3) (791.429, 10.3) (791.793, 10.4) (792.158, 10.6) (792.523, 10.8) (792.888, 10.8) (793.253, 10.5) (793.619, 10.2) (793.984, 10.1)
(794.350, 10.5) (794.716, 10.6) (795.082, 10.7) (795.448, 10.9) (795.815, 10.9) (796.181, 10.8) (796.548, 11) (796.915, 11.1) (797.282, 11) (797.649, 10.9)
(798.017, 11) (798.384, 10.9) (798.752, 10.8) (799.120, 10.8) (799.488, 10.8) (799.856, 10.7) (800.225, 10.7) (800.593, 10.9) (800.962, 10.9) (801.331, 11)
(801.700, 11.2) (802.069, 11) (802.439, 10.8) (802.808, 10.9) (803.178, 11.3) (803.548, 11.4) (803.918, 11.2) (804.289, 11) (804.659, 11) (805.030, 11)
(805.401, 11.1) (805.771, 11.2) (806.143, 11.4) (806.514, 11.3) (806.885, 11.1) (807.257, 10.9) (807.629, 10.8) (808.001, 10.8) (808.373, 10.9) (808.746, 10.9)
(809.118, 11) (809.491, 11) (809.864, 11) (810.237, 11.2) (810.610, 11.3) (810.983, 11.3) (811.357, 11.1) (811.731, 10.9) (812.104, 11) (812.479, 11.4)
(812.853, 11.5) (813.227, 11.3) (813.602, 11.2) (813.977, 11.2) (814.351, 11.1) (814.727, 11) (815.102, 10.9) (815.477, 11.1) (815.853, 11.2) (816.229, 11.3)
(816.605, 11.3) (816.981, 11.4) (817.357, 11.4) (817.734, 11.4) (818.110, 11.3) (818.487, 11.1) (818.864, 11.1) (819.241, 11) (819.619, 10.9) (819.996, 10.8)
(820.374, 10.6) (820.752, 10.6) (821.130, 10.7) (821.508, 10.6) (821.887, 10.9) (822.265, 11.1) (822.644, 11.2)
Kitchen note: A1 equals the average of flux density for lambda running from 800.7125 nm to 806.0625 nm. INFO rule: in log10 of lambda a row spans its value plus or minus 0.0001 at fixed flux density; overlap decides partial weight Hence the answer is 11.1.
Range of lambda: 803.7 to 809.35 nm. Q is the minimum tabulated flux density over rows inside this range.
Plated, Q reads 10.8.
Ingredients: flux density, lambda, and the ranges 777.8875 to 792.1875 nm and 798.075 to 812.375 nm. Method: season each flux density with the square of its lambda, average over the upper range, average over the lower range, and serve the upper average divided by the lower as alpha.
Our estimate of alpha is 1.1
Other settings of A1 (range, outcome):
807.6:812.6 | 11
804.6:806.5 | 11.2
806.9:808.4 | 10.9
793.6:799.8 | 10.8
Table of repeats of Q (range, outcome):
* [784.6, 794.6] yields 10.1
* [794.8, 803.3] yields 10.7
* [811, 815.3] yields 10.9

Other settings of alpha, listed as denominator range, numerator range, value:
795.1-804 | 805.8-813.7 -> 1.04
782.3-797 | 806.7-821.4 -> 1.09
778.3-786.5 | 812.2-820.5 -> 1.10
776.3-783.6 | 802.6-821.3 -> 1.08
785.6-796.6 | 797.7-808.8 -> 1.06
